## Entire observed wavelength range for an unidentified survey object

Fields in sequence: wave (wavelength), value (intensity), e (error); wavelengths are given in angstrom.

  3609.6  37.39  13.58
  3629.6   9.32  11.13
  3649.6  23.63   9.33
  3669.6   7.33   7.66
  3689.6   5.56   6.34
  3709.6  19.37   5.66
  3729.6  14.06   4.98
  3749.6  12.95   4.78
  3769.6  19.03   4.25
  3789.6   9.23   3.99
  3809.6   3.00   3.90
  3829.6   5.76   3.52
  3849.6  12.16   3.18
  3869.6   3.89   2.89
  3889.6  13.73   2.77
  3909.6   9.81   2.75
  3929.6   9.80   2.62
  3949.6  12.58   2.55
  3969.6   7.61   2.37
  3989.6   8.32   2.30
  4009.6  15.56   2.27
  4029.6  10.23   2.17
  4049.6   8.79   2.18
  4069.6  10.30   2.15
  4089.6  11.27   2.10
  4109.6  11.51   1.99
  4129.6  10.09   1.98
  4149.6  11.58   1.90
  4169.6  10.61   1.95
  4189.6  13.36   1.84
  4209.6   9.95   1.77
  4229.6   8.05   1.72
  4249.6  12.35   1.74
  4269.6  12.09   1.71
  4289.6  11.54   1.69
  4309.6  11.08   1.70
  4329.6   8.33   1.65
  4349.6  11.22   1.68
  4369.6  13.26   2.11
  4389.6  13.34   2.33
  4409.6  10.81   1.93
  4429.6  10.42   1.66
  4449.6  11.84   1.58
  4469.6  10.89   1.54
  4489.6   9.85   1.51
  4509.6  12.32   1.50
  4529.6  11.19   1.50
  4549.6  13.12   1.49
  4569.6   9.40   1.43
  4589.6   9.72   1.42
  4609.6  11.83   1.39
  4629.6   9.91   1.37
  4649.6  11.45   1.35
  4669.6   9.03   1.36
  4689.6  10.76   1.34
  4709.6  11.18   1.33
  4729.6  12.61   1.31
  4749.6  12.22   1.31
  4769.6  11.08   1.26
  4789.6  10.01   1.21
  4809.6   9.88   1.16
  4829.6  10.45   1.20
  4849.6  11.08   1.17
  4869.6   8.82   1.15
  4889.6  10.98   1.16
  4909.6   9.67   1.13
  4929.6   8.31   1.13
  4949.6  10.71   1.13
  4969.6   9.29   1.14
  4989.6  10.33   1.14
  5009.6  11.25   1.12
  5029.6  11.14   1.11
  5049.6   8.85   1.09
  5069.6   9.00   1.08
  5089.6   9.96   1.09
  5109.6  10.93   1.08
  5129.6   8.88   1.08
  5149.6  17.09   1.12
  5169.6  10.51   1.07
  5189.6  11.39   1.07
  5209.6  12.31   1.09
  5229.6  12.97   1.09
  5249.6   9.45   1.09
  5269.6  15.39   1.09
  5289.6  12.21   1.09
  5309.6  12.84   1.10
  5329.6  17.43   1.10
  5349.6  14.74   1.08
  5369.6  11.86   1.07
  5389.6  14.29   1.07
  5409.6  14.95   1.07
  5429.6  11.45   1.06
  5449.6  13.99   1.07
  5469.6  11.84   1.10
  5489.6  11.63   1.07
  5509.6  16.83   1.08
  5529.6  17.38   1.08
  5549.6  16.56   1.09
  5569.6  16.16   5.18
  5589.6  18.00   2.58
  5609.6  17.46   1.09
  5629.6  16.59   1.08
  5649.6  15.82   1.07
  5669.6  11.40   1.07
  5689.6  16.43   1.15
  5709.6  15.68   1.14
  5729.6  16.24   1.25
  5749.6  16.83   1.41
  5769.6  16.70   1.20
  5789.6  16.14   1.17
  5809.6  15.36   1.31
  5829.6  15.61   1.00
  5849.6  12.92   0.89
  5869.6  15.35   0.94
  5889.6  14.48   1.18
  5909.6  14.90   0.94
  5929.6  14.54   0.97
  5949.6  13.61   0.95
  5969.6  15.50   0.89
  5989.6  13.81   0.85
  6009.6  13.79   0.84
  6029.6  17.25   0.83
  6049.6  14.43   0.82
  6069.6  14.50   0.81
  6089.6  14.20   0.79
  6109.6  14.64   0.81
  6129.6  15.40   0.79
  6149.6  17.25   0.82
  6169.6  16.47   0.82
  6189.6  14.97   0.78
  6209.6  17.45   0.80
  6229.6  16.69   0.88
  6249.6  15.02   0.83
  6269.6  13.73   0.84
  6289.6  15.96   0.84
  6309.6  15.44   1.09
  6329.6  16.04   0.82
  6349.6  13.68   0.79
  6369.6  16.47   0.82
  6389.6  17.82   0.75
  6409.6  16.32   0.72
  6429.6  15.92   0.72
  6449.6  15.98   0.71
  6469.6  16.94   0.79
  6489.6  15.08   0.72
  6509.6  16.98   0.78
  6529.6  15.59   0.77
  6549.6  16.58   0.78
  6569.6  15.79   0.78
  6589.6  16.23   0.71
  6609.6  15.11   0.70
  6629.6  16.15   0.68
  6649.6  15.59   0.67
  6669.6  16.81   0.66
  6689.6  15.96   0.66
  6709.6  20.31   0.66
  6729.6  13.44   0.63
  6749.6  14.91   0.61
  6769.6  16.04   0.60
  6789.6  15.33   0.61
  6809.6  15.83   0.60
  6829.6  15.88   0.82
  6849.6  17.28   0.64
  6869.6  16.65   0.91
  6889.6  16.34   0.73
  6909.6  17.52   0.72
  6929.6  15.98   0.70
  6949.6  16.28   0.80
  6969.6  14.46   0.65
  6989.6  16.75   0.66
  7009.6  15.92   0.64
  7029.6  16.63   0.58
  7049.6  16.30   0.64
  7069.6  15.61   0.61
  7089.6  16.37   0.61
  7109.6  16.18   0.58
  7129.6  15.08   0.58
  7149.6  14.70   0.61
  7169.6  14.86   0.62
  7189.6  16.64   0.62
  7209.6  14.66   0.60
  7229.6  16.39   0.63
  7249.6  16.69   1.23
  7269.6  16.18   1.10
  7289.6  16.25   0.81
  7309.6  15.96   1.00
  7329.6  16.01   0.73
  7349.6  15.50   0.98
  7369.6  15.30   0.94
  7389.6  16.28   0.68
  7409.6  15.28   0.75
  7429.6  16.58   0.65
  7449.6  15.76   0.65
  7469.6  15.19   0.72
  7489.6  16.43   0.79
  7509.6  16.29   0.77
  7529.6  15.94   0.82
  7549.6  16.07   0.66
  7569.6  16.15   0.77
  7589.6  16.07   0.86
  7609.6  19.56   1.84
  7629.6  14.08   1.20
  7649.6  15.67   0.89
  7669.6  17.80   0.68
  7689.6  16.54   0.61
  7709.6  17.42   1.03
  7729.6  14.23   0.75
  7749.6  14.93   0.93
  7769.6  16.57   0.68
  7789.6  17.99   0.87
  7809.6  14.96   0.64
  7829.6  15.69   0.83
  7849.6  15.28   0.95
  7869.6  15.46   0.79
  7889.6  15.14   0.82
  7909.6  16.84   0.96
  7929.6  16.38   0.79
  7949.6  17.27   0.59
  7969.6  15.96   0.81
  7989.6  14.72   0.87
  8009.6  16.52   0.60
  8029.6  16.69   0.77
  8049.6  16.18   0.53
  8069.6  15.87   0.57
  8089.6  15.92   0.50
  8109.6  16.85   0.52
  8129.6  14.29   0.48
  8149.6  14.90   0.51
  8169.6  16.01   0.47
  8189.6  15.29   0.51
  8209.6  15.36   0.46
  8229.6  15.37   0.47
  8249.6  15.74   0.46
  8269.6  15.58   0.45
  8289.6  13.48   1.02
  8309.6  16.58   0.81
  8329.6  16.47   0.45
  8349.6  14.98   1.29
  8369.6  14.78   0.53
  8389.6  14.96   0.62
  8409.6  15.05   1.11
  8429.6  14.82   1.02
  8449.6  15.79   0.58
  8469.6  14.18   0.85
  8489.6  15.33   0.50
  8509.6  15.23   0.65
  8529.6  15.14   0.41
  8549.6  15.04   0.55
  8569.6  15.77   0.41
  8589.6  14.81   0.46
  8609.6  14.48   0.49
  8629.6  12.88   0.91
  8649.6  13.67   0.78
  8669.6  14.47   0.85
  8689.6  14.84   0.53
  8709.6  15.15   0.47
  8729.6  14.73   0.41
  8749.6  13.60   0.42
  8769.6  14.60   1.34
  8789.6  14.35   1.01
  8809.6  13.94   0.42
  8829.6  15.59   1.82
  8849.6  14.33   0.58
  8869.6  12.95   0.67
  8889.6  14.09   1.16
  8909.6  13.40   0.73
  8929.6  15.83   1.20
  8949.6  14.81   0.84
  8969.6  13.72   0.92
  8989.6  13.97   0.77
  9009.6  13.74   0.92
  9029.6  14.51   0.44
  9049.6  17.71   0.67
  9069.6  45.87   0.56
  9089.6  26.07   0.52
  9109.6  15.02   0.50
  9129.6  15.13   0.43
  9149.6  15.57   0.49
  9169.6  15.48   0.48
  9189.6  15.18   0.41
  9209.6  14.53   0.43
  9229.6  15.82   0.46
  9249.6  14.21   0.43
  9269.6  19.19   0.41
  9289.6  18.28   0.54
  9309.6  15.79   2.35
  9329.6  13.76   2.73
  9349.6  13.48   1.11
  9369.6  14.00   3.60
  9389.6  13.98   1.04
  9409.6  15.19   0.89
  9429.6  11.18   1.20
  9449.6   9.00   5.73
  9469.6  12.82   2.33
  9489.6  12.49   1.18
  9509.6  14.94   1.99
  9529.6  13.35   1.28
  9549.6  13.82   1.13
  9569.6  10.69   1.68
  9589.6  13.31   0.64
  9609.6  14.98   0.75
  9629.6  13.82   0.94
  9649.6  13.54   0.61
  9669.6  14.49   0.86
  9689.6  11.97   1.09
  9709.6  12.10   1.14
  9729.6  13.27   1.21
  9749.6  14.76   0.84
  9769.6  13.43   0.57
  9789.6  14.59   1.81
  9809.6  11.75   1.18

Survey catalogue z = 0.38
